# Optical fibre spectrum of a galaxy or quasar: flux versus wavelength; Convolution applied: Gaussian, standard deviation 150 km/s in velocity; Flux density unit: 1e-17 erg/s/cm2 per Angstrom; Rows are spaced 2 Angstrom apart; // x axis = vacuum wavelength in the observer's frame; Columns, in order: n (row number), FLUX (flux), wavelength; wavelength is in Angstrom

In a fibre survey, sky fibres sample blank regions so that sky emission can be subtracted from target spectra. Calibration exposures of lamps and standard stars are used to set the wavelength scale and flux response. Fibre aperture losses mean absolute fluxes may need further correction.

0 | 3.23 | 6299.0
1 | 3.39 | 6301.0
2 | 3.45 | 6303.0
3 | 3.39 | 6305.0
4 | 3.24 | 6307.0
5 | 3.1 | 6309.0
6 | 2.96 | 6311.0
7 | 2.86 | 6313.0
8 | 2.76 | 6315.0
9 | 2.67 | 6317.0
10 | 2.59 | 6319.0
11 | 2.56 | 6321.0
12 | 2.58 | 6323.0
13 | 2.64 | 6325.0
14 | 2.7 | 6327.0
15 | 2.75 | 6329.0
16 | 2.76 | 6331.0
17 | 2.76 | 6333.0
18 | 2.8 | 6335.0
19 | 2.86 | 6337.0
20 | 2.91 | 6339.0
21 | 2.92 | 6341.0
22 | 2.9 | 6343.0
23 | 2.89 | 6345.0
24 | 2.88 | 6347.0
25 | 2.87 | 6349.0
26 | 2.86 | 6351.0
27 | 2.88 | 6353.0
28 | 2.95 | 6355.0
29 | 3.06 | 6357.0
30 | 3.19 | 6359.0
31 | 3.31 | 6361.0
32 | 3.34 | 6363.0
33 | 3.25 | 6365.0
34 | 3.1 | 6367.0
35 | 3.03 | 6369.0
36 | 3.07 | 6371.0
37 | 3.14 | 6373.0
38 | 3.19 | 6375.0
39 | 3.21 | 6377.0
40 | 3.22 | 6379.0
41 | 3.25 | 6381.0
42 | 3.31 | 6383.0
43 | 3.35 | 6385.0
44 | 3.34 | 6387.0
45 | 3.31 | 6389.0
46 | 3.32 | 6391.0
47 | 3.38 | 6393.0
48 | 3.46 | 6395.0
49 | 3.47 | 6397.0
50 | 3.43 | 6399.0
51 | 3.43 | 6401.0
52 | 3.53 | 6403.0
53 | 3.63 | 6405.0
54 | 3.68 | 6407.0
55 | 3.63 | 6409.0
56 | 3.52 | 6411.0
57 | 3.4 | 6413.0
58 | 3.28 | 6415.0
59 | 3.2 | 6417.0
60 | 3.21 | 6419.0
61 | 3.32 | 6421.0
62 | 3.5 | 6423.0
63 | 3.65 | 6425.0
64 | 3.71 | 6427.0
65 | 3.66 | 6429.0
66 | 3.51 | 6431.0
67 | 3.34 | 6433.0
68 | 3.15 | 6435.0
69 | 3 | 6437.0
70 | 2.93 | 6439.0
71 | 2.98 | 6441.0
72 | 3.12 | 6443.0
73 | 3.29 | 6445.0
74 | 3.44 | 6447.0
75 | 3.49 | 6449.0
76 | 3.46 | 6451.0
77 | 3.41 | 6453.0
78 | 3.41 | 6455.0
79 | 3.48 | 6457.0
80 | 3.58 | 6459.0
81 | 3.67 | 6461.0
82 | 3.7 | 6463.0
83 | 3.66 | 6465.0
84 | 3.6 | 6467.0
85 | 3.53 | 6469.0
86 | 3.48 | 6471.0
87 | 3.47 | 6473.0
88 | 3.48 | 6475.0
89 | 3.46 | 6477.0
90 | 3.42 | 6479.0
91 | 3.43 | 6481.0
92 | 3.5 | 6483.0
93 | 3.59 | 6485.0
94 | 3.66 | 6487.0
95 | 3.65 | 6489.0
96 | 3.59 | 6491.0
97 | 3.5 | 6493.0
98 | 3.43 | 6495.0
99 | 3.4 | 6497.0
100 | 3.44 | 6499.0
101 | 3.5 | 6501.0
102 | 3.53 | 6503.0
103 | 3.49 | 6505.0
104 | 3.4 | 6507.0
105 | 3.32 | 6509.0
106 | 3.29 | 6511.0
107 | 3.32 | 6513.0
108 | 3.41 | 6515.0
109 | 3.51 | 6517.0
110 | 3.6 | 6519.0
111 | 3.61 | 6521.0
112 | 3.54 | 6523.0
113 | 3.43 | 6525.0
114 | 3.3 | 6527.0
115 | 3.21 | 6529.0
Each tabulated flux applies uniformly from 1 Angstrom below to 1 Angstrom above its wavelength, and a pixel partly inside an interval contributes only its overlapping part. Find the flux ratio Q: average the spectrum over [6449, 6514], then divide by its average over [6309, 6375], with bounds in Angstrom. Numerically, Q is 1.2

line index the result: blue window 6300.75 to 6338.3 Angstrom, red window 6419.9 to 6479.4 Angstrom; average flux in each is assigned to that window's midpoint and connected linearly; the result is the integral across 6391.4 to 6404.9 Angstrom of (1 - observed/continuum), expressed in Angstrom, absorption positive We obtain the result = -1.0 Angstrom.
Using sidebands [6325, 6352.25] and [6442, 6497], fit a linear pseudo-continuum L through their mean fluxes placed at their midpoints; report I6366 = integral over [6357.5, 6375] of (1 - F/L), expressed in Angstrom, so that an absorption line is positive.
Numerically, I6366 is -1.2 Angstrom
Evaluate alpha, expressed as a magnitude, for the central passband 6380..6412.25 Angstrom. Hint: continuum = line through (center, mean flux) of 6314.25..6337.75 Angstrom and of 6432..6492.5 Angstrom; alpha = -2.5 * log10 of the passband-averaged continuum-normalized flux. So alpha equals -0.12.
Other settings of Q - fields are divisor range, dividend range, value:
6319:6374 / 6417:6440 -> 1.15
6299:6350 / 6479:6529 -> 1.20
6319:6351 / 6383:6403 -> 1.22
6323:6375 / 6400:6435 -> 1.18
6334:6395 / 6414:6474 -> 1.10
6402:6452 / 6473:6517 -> 1.02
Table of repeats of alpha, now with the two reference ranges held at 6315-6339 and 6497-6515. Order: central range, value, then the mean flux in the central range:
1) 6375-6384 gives -0.12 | 3.24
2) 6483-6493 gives -0.08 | 3.6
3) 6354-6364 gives -0.12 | 3.17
